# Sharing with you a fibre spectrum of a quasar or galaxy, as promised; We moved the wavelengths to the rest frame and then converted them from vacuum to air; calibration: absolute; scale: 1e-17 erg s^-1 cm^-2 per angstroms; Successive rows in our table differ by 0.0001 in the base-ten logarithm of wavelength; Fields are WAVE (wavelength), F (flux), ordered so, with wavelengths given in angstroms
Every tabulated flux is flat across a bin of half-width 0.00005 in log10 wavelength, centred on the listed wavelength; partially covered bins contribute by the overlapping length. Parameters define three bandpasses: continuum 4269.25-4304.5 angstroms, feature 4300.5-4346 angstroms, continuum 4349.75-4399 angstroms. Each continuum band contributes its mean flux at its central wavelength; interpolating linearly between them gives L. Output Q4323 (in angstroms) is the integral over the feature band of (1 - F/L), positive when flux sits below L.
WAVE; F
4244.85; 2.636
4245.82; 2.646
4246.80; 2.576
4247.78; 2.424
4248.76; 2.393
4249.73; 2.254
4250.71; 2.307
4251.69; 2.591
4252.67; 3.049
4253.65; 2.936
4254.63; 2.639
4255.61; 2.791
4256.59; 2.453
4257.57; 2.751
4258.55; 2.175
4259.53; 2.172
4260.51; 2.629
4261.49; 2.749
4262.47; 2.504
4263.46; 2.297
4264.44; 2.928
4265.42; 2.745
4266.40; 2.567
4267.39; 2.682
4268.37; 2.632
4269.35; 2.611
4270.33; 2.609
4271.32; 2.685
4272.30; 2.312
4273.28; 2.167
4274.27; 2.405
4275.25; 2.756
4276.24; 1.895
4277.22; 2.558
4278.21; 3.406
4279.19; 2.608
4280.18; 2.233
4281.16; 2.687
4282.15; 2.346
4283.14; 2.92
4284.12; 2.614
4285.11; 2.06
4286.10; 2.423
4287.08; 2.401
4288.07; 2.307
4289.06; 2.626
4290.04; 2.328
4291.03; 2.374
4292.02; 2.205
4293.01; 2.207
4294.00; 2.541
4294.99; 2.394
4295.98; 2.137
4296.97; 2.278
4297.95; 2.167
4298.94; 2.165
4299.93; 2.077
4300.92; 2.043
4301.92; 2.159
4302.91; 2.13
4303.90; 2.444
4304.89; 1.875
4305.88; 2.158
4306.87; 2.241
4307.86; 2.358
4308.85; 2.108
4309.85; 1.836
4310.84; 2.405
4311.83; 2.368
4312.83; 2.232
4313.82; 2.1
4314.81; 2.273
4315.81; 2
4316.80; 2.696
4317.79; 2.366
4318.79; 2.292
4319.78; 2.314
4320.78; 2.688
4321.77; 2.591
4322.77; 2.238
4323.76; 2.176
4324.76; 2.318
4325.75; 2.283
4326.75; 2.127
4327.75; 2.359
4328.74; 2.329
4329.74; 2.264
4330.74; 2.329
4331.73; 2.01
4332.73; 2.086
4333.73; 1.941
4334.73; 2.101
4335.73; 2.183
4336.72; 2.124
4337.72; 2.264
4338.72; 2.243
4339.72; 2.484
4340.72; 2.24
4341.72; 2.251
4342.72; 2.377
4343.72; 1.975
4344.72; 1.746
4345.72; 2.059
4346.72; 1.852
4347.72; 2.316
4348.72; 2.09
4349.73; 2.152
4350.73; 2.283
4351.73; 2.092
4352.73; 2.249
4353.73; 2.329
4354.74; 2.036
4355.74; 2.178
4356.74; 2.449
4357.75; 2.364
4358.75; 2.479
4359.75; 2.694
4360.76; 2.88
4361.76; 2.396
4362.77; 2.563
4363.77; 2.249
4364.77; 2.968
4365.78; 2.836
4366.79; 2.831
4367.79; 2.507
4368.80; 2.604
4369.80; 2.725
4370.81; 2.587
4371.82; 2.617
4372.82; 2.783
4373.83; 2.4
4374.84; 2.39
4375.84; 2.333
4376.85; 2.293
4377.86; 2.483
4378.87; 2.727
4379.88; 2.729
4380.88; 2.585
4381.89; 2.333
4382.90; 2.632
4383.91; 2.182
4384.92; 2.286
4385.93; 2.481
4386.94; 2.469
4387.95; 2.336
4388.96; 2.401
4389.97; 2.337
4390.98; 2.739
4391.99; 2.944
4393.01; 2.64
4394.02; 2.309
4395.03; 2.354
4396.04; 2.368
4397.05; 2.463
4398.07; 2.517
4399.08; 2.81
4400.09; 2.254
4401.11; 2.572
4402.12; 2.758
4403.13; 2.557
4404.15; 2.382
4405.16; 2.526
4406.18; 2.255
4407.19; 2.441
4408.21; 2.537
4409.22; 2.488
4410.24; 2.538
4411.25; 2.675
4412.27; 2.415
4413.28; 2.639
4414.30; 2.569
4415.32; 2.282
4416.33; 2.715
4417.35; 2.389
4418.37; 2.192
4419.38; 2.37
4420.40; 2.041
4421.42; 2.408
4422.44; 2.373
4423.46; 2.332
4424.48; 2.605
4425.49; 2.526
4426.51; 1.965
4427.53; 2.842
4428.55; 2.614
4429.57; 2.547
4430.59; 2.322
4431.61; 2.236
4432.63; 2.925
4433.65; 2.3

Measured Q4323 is 3.9 angstroms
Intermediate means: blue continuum 2.39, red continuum 2.49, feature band 2.22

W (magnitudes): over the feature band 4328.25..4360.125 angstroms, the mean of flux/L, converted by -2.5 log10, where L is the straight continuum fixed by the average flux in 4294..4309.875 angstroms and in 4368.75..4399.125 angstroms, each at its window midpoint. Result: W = 0.070 mag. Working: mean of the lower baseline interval 2.18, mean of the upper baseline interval 2.51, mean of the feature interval 2.2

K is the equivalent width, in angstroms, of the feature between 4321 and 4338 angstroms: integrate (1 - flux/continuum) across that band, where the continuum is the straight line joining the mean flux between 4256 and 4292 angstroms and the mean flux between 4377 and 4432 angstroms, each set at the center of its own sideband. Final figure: 1.8 angstroms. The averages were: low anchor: 2.51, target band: 2.23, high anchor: 2.47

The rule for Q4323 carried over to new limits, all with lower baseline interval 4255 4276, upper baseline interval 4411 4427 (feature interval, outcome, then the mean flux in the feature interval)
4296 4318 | 2.69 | 2.2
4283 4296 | 0.68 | 2.39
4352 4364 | 0.27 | 2.4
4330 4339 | 1.23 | 2.14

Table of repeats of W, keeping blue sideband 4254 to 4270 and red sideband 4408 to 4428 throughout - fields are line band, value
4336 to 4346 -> 0.15 mag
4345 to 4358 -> 0.15 mag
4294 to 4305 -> 0.16 mag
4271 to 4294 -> 0.05 mag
